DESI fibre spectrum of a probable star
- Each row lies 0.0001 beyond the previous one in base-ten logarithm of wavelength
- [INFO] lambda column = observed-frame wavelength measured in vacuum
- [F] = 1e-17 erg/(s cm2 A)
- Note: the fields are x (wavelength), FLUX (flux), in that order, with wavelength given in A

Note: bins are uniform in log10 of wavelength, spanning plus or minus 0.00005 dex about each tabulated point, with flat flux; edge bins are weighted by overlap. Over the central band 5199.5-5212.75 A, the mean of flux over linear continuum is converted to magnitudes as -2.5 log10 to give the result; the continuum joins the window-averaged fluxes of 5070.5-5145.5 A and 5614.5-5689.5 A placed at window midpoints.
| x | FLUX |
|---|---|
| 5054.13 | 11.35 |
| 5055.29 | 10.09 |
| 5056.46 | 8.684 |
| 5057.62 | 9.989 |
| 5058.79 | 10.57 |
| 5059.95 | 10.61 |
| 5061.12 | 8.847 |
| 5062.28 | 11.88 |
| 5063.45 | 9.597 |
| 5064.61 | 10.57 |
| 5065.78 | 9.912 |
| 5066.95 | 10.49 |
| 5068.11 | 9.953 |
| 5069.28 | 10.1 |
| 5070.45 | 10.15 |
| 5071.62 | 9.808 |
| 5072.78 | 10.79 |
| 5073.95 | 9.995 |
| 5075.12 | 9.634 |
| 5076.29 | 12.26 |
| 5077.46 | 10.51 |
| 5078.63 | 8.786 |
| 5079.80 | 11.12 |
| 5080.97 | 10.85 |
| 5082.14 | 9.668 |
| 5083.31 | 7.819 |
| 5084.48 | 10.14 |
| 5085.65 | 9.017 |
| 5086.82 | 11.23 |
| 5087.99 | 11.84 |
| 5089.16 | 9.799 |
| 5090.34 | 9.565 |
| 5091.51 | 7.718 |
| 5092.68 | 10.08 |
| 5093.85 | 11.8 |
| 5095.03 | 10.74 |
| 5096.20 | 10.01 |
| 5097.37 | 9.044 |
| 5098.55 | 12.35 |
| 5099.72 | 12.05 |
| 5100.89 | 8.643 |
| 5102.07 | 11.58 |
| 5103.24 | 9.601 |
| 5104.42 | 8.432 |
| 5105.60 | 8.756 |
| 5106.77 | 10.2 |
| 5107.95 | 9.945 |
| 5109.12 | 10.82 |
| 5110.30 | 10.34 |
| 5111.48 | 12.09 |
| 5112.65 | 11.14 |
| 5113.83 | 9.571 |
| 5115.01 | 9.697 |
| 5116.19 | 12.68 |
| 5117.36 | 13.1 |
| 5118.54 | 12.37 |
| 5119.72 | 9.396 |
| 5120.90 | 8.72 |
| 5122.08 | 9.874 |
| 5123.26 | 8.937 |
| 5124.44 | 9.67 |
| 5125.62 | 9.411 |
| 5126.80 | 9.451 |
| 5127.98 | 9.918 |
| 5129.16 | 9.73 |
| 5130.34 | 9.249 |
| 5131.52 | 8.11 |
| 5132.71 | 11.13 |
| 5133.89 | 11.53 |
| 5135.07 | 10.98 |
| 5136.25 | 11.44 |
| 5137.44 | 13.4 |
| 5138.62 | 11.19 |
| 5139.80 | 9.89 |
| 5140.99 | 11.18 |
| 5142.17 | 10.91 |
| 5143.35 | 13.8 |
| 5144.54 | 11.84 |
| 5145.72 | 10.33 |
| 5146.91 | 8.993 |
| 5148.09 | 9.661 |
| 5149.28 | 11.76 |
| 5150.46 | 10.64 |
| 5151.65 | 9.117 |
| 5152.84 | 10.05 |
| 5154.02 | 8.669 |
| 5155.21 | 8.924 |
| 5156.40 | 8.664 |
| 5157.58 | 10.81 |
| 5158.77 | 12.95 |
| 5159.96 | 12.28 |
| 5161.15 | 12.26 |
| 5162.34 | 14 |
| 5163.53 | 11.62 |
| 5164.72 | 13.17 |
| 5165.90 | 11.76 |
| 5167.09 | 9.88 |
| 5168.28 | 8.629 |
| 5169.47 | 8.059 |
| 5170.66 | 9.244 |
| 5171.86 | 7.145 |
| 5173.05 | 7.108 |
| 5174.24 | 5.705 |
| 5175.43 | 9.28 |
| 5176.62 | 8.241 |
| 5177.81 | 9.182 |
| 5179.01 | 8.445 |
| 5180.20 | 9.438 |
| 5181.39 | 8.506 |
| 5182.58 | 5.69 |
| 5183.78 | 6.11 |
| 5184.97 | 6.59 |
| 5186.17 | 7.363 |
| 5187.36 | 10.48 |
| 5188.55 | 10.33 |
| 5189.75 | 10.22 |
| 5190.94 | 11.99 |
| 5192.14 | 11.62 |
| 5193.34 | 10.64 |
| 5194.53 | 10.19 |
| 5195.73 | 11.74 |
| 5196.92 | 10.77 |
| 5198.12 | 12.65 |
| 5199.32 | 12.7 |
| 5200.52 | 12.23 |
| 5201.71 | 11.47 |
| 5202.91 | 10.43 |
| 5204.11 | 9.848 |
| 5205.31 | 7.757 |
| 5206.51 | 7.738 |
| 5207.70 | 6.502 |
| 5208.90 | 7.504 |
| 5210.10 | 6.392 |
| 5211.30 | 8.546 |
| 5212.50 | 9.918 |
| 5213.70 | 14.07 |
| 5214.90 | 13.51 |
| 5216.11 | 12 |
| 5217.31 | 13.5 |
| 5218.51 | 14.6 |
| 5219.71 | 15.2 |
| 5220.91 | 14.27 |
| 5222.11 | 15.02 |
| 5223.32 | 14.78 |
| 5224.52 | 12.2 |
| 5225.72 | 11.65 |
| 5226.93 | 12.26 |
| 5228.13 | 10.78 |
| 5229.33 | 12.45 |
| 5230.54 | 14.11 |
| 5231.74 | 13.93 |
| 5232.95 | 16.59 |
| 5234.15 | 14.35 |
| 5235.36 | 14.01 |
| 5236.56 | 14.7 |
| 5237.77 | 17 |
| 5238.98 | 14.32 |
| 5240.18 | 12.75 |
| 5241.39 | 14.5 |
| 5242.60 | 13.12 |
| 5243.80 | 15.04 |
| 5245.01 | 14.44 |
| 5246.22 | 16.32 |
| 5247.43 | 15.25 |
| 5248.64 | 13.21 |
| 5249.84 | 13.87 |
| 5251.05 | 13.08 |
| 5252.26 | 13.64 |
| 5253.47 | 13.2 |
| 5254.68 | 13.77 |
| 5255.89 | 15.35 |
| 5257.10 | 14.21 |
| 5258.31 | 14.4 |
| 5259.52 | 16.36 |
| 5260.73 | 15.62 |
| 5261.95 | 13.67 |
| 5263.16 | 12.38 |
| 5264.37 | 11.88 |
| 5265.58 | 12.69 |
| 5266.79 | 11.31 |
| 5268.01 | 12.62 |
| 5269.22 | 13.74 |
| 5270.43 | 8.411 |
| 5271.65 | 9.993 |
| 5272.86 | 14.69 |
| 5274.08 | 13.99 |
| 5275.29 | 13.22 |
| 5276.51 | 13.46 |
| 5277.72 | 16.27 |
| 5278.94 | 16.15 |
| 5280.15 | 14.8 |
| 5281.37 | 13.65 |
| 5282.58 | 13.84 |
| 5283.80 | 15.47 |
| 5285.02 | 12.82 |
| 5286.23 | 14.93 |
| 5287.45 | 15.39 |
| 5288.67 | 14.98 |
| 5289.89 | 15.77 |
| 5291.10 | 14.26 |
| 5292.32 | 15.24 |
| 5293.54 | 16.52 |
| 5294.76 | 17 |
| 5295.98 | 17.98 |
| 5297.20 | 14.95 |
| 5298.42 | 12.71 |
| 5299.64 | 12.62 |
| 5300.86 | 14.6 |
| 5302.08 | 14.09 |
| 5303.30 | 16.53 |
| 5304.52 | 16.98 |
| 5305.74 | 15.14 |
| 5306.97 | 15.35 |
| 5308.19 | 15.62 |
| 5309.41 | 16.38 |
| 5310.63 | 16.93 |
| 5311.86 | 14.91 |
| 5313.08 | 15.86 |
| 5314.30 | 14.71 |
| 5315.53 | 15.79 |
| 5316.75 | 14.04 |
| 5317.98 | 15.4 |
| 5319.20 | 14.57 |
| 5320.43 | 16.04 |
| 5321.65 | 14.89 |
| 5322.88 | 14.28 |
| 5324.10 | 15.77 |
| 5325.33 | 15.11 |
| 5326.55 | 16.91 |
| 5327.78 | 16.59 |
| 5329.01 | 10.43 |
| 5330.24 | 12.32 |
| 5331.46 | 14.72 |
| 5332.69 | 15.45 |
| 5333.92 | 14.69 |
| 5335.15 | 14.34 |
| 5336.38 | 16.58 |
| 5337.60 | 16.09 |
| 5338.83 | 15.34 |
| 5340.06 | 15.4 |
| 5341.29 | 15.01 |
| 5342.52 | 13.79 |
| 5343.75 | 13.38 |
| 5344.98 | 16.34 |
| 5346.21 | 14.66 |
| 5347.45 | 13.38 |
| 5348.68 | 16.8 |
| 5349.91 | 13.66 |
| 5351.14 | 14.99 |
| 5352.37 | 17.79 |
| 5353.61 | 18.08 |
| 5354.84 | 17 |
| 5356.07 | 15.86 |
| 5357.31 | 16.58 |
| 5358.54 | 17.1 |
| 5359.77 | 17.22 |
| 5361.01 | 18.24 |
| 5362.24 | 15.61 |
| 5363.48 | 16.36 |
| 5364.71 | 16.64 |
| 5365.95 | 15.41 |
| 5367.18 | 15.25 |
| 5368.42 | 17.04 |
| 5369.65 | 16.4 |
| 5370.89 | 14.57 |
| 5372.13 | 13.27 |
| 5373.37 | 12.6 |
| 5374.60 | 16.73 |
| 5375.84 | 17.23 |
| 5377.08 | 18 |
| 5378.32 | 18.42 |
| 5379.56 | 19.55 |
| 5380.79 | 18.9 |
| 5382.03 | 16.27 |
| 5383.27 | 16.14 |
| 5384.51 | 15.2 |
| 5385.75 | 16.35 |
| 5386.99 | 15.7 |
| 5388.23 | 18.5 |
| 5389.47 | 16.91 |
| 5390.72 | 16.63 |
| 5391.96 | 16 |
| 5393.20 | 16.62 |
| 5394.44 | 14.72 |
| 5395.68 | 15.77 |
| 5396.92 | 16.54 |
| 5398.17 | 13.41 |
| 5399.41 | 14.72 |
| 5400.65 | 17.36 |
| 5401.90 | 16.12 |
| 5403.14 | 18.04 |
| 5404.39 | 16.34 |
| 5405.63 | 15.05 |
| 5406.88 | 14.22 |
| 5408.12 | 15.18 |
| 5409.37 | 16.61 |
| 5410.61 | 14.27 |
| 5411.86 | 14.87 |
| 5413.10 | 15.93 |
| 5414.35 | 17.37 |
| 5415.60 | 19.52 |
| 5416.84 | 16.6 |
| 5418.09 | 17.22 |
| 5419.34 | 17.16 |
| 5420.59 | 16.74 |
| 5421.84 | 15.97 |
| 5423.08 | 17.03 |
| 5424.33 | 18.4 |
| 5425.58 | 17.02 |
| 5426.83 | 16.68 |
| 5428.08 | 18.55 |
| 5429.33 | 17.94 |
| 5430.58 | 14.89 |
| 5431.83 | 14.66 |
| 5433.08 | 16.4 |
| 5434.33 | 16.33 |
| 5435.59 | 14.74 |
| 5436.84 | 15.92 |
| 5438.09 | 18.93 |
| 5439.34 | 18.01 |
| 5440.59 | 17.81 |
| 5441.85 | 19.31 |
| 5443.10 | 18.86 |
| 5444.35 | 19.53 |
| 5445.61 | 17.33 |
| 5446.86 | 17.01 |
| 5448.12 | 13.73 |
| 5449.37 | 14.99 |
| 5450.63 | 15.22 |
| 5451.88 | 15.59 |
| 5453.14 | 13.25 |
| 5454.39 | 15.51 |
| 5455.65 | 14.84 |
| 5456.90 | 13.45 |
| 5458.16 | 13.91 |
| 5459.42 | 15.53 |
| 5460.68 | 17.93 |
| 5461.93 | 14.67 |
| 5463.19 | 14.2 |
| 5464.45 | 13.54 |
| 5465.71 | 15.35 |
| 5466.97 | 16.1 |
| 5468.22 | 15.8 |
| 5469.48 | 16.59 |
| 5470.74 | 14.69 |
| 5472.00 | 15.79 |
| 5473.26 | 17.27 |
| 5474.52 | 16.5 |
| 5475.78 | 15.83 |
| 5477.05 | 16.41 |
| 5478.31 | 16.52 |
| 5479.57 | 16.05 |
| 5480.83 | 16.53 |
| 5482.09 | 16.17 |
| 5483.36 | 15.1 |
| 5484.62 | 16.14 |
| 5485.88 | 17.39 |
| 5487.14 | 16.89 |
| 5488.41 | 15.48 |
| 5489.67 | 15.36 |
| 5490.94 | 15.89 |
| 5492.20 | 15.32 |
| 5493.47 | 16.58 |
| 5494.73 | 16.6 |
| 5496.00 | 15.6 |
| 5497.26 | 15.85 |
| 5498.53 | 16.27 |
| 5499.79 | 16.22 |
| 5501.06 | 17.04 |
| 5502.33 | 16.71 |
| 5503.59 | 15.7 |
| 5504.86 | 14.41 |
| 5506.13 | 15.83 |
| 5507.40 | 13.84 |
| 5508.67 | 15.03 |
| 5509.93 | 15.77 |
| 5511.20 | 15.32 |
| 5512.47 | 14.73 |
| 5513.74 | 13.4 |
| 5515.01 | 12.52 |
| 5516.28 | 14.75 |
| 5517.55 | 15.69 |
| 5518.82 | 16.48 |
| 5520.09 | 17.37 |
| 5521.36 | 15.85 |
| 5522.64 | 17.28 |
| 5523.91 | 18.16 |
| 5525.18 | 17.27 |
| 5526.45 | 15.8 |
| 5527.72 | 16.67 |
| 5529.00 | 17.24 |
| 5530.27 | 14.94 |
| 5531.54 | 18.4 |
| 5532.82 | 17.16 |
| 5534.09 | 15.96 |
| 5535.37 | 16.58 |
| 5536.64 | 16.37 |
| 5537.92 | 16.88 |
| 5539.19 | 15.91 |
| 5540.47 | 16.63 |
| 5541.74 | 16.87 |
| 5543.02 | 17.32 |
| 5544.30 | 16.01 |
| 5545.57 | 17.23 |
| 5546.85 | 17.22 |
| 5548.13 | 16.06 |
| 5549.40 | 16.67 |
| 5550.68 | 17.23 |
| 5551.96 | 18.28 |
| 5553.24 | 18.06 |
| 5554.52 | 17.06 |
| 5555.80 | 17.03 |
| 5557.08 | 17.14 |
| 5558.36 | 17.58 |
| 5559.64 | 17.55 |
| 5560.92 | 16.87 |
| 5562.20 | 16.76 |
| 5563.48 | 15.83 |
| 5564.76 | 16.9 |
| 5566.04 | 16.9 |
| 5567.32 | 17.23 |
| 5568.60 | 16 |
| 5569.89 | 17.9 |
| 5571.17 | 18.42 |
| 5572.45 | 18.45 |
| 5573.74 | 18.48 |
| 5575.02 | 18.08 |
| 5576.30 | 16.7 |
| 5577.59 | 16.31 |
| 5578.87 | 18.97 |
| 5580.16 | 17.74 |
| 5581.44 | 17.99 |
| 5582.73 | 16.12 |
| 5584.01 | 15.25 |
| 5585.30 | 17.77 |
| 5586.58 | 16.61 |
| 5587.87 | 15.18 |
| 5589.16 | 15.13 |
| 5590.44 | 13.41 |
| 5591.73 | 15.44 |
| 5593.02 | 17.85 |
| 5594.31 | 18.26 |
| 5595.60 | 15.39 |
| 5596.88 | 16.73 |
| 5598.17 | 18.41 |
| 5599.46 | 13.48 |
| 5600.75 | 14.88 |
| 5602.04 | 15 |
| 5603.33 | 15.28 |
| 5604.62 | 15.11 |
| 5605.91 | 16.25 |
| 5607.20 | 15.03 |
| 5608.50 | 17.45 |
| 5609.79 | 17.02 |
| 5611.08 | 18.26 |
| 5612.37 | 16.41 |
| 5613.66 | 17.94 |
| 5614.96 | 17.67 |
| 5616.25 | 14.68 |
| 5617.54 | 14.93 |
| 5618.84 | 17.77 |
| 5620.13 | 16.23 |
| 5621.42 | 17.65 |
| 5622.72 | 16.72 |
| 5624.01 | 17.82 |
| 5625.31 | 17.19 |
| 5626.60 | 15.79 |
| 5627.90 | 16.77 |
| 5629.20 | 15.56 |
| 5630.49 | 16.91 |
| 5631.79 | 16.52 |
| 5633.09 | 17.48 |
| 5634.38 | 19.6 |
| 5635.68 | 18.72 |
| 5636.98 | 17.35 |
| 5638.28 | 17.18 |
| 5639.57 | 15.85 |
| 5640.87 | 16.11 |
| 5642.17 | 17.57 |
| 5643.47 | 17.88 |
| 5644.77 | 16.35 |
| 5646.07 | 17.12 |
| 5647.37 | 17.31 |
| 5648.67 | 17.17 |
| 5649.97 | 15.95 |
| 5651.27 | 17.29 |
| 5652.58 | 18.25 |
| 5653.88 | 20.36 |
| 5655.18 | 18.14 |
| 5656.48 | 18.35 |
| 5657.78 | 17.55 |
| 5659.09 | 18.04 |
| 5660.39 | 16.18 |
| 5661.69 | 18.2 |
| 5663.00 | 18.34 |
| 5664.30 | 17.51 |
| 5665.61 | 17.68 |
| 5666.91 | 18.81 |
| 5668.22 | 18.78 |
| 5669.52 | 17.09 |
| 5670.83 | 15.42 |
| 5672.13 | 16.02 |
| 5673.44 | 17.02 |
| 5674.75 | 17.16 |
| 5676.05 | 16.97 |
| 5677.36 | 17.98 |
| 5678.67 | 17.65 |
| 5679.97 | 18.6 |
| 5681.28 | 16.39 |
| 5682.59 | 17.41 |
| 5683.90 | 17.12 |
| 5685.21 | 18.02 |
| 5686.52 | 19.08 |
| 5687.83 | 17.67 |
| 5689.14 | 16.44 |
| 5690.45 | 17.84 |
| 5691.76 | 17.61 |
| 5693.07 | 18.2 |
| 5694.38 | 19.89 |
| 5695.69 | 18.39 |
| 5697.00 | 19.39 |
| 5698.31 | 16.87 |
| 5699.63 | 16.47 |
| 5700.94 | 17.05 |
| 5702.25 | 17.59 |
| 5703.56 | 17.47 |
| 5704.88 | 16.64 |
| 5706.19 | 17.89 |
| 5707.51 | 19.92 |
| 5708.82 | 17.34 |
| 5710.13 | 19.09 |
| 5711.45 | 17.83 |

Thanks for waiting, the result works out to 0.27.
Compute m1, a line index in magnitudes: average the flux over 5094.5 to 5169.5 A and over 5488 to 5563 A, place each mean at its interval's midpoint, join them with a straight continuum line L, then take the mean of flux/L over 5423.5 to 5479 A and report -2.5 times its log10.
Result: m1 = -0.07 mag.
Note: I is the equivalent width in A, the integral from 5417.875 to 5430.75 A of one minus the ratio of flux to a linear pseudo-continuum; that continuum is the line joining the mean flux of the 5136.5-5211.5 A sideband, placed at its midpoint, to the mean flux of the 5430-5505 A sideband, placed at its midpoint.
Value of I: -1.71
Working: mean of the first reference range 9.92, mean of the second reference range 16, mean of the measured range 17.1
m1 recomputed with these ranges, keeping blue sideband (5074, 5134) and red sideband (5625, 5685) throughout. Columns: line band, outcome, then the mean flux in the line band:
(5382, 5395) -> -0.17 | 16.3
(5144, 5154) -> 0.06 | 10.2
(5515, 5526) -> -0.05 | 16.4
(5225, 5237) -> -0.14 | 13.5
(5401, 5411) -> -0.12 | 15.8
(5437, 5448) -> -0.23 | 18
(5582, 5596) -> 0.03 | 16.1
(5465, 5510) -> -0.05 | 16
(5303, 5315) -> -0.22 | 15.8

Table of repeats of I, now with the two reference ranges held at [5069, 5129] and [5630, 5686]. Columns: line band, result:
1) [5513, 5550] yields -1.2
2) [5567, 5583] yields -1.2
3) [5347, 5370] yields -4.6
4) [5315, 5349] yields -4.3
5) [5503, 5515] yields 0.6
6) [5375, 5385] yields -2.6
